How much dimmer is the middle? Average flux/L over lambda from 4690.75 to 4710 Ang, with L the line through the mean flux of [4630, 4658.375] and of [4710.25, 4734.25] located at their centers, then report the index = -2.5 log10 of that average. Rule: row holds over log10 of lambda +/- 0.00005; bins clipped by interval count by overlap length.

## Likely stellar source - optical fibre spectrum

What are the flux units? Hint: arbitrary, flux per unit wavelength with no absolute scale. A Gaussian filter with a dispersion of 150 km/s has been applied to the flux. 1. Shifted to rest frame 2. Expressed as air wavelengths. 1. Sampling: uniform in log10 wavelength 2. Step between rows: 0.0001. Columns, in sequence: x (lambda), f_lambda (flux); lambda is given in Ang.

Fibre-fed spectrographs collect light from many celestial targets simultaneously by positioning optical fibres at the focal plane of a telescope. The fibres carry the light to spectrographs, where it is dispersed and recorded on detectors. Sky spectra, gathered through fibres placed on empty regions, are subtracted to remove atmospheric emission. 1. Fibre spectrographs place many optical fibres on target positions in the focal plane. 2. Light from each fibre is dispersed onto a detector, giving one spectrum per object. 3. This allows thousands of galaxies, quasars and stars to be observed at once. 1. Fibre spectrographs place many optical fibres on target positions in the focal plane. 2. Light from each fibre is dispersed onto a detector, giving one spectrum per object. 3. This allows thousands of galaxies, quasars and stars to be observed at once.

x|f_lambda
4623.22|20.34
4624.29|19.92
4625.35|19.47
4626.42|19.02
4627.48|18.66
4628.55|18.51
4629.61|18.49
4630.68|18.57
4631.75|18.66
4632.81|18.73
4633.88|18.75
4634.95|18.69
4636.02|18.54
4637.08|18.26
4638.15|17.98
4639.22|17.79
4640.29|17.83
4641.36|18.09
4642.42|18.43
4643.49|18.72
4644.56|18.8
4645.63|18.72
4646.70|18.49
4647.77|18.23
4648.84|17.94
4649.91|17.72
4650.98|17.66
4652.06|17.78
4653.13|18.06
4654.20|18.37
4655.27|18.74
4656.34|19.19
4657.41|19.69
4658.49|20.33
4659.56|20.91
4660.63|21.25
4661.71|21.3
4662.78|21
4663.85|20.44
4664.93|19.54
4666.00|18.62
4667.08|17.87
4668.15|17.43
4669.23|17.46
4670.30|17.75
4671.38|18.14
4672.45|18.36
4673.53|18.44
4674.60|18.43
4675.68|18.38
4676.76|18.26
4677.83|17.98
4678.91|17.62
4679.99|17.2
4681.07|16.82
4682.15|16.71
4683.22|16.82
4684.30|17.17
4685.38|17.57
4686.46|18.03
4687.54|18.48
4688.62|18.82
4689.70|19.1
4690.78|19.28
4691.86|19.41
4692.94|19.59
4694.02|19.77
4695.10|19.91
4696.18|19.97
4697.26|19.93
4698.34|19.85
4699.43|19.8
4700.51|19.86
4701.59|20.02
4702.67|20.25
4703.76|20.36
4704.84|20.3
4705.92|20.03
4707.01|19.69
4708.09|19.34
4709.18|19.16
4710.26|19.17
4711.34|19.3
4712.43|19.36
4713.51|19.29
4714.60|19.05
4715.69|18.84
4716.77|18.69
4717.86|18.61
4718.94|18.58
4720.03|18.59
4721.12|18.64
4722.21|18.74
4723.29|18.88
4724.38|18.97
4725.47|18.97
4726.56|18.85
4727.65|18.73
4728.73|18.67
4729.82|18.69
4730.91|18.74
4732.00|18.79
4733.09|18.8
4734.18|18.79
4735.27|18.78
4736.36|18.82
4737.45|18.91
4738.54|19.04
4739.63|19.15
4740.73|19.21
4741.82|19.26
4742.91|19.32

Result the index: -0.06 mag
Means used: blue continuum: 18.4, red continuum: 18.9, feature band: 19.8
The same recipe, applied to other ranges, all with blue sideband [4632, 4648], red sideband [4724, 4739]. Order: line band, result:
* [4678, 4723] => -0.016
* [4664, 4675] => 0.016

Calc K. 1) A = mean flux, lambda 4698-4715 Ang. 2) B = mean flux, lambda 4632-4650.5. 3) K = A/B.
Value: 1.07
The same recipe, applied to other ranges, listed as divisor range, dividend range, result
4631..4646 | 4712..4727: 1.02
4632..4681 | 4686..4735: 1.03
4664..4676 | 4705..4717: 1.06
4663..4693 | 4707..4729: 1.04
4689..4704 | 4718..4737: 0.95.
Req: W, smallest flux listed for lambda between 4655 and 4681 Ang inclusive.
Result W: 17.2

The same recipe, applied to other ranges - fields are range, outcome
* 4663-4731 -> 16.71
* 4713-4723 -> 18.58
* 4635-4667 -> 17.66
